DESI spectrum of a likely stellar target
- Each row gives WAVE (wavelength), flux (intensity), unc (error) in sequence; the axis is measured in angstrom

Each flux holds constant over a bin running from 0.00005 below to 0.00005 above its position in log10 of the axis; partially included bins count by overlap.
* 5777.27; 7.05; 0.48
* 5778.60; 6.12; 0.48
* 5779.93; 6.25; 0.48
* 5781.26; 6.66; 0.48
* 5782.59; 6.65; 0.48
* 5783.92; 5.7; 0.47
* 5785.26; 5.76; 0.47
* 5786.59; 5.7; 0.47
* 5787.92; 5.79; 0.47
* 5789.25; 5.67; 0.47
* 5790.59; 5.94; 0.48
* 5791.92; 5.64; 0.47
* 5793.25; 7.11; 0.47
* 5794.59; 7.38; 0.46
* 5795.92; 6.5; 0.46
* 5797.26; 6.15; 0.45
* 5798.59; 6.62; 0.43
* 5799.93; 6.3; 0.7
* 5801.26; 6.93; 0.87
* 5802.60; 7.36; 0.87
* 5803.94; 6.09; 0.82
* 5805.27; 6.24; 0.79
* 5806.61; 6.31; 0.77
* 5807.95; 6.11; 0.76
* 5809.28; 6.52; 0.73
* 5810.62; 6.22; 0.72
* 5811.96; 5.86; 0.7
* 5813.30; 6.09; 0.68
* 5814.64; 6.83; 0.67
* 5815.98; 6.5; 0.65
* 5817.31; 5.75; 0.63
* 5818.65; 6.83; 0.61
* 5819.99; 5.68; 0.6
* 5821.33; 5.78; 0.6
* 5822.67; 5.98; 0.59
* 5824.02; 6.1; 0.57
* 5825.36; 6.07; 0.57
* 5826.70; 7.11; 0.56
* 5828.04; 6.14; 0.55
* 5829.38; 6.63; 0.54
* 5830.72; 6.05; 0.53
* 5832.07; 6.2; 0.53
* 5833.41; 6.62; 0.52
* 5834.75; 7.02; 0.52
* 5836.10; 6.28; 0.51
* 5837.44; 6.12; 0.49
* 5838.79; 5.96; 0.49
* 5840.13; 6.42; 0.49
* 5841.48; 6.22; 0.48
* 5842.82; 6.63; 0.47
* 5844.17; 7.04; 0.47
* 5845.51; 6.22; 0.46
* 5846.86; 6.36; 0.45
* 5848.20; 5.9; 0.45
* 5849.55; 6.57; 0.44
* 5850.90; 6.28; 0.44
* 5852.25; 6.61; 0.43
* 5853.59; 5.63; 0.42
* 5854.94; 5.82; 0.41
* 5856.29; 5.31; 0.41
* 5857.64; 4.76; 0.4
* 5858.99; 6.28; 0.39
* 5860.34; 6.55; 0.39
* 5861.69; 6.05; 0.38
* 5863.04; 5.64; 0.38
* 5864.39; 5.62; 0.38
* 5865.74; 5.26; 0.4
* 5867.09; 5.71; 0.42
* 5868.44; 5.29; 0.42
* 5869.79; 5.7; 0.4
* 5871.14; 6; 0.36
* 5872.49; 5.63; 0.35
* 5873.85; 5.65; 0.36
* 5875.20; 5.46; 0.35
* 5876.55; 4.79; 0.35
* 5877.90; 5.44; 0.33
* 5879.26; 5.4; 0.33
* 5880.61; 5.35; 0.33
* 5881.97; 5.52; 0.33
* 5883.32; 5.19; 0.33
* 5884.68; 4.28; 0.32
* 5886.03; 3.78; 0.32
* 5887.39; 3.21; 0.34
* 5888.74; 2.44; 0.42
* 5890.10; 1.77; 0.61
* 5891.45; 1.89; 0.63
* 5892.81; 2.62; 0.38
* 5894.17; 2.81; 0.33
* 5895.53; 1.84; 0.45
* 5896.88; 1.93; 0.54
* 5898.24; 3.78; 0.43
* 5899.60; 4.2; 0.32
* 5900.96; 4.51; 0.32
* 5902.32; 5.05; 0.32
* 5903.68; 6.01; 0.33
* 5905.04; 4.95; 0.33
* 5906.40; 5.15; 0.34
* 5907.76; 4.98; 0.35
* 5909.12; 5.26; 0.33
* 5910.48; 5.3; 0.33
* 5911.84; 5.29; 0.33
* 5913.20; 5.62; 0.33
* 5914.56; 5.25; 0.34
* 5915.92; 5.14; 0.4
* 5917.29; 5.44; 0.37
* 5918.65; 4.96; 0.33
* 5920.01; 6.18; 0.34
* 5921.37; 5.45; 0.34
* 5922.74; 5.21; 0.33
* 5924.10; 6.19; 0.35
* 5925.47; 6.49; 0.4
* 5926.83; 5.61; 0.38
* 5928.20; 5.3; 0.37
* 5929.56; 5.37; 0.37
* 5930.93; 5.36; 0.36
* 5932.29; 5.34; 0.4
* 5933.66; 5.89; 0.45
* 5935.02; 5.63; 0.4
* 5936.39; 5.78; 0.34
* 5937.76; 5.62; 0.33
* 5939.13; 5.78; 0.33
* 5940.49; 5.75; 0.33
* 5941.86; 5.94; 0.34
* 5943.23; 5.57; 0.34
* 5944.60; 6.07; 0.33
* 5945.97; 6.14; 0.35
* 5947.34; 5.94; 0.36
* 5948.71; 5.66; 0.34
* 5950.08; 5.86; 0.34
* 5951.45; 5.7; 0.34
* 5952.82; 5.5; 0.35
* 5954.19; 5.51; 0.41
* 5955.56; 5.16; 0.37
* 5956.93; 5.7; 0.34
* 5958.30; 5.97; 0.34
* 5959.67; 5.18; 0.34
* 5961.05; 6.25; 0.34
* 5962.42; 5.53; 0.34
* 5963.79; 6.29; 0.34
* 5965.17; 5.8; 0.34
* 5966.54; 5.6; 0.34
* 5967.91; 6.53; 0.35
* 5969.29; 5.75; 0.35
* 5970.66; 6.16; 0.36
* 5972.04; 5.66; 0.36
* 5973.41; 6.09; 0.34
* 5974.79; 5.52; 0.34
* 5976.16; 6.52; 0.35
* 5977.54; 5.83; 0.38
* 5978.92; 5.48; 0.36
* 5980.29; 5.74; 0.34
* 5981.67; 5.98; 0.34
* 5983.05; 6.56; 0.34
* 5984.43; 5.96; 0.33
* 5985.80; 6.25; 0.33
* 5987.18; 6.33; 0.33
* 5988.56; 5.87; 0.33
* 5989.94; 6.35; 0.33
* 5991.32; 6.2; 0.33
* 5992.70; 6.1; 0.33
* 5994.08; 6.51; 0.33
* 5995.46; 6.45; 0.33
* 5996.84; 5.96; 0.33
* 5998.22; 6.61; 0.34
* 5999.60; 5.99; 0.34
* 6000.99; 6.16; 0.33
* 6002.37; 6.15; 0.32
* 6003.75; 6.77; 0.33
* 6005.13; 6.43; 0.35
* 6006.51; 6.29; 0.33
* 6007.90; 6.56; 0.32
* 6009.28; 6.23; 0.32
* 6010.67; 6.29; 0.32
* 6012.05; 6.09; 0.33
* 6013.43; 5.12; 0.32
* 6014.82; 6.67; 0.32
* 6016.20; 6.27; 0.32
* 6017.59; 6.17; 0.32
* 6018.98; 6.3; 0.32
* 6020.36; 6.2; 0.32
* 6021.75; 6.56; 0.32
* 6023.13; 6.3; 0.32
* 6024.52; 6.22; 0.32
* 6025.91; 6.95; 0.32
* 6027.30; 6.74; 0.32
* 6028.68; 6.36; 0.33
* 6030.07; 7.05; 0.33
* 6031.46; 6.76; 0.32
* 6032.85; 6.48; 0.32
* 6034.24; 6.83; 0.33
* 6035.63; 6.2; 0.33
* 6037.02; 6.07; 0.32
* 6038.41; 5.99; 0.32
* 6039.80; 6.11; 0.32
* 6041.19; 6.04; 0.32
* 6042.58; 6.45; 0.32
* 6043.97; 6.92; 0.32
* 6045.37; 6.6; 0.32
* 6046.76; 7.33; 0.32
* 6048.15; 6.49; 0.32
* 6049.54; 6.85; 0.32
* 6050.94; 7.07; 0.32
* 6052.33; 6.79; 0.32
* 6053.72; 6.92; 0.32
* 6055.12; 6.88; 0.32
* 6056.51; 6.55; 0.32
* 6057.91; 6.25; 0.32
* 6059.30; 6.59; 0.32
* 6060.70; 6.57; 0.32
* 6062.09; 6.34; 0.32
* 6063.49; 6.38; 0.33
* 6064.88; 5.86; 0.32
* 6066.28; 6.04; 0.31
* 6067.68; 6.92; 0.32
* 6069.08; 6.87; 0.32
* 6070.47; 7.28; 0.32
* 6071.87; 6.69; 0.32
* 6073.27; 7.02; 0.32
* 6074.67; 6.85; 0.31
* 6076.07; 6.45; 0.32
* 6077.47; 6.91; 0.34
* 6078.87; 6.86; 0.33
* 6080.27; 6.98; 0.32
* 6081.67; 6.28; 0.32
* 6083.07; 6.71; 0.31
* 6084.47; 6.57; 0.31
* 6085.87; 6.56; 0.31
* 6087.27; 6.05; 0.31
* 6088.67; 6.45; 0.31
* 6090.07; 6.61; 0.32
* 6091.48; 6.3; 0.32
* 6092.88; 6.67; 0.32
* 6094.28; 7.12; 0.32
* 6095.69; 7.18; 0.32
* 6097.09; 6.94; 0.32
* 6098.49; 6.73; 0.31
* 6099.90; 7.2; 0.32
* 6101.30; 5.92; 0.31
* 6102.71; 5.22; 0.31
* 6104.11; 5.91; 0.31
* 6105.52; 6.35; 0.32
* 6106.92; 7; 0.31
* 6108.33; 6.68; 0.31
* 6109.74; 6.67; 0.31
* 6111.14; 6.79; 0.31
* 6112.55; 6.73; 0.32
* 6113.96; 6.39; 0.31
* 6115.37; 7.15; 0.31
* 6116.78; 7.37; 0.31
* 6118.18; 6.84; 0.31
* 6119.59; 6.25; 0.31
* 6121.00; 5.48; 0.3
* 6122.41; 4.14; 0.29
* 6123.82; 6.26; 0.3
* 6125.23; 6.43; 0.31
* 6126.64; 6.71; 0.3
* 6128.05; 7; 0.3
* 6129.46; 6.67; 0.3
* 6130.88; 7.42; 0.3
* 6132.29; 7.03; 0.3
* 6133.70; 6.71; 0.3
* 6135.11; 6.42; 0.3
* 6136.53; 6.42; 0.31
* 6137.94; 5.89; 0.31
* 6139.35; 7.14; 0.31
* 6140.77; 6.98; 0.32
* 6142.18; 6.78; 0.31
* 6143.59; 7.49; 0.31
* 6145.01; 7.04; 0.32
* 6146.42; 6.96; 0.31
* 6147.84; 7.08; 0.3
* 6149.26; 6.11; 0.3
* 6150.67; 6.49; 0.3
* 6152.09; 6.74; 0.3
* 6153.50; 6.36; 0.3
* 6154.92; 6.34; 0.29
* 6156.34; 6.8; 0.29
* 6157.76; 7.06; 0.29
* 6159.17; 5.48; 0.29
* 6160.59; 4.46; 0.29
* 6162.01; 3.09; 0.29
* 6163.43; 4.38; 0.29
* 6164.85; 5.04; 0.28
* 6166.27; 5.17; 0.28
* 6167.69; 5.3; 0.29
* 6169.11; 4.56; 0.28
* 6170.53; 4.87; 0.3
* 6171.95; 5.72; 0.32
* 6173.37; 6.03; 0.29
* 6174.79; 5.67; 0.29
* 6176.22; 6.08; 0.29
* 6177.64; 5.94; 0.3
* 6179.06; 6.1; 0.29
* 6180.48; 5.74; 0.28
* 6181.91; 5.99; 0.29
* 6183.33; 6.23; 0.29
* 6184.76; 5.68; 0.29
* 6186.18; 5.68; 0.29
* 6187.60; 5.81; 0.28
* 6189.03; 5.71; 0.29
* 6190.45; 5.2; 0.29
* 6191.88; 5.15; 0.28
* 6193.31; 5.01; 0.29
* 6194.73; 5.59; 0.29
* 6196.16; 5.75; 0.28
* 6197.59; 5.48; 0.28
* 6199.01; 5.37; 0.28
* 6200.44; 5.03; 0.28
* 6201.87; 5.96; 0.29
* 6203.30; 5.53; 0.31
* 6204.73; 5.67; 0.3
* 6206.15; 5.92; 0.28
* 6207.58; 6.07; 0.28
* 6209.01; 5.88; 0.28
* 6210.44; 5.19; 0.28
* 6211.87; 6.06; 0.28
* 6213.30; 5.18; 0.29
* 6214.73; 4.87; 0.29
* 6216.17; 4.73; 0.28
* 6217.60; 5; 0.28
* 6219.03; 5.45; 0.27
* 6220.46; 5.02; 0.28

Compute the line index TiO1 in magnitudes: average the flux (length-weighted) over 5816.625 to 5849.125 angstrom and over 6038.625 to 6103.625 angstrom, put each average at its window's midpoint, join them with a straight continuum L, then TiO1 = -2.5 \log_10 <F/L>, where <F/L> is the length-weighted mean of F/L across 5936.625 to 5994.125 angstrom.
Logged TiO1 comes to 0.10 mag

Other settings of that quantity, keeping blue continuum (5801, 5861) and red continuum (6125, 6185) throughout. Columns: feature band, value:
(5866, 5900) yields 0.42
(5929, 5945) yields 0.10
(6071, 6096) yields -0.09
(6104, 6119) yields -0.10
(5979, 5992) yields 0.02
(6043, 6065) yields -0.08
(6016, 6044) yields -0.04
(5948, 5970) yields 0.08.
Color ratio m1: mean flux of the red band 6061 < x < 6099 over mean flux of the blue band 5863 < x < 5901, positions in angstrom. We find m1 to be 1.53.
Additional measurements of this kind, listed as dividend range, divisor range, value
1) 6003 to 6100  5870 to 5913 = 1.49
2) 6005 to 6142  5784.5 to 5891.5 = 1.11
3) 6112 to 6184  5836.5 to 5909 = 1.21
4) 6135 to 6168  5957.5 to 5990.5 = 1.03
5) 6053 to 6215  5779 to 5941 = 1.11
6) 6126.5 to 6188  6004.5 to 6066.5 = 0.95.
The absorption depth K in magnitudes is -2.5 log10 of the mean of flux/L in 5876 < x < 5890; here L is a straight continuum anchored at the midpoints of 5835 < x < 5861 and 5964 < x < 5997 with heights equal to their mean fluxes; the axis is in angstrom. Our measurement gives 0.36 mag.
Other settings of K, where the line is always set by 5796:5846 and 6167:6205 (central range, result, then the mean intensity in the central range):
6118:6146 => -0.15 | 6.55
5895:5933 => 0.21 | 5.06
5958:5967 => 0.05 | 5.8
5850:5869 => 0.09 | 5.78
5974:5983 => 0.02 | 5.9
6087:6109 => -0.13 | 6.53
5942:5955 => 0.06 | 5.77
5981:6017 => -0.05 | 6.24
